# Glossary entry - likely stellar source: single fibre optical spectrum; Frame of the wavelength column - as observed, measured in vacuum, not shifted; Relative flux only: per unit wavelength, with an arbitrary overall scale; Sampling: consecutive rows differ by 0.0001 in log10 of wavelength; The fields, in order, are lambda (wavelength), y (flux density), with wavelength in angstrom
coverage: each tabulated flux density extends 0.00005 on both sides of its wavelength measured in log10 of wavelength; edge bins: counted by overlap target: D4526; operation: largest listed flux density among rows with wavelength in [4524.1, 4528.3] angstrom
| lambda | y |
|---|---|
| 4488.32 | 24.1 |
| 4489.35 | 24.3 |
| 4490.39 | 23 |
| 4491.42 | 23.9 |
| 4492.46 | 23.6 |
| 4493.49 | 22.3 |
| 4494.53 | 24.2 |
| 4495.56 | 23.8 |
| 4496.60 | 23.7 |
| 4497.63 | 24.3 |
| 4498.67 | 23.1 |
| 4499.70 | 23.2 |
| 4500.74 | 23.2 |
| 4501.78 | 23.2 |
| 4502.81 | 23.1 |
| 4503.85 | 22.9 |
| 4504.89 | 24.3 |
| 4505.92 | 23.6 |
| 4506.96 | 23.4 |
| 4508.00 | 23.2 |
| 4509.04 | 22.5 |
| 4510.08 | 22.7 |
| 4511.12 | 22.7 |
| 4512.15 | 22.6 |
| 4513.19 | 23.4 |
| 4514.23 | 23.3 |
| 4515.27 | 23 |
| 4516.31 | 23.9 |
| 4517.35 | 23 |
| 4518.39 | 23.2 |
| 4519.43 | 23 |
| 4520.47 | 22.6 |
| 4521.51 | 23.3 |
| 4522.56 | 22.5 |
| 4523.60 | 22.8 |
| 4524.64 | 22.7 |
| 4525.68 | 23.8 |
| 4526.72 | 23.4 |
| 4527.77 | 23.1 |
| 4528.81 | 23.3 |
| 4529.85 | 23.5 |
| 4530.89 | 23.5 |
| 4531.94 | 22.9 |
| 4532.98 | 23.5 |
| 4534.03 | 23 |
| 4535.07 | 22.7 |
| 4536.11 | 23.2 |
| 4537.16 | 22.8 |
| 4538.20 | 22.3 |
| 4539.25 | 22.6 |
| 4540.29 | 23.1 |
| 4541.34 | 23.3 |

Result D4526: 23.8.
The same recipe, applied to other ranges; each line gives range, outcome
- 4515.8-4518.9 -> 23.9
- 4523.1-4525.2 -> 22.8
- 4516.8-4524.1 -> 23.3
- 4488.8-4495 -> 24.3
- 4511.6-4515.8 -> 23.4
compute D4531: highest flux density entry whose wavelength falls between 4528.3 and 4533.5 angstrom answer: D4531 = 23.5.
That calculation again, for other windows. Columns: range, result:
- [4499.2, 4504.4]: 23.2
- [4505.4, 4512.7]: 23.6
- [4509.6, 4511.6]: 22.7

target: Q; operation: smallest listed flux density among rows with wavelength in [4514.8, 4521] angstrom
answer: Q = 22.6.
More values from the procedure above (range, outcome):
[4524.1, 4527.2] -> 22.7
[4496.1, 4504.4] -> 22.9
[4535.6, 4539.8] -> 22.3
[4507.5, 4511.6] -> 22.5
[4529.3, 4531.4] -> 23.5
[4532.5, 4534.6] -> 23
